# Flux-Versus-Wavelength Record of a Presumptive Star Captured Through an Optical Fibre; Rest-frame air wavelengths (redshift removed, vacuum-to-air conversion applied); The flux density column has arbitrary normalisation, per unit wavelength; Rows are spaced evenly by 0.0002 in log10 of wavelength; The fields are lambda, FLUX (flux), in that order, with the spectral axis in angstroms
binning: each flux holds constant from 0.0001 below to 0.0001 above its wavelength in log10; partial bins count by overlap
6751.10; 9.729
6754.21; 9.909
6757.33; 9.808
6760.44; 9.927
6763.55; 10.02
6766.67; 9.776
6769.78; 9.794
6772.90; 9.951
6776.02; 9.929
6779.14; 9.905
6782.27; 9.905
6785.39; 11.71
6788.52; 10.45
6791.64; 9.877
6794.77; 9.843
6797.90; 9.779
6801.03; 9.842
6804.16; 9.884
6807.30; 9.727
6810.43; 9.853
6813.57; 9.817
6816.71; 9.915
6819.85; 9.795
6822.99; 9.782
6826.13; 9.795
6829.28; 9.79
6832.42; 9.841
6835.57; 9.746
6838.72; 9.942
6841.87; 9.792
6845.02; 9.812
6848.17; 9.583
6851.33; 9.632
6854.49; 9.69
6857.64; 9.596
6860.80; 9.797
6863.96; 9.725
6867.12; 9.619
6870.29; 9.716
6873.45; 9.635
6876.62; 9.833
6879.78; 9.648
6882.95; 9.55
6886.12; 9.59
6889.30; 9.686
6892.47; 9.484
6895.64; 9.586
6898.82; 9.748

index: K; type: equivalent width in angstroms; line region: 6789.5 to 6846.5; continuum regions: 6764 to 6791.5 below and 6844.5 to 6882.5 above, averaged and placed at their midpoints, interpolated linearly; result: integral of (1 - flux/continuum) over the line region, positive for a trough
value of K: 0.6 angstroms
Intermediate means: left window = 10.2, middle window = 9.83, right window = 9.68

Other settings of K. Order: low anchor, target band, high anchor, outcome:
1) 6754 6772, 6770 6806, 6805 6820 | -0.9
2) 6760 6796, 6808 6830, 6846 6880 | 0.2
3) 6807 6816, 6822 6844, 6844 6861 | -0.2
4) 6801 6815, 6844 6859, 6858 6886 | 0.1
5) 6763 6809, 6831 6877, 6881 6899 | 0.1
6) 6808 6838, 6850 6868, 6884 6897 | 0.0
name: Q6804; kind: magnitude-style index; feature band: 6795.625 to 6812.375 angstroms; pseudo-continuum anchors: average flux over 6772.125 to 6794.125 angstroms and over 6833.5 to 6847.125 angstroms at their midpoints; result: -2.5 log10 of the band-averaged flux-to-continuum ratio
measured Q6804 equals 0.03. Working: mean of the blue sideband 10.2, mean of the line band 9.82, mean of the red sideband 9.81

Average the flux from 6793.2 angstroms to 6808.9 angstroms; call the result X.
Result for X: 9.82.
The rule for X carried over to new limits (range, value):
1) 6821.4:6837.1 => 9.79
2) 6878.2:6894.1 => 9.59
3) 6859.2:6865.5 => 9.76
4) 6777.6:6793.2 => 10.4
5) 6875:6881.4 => 9.74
